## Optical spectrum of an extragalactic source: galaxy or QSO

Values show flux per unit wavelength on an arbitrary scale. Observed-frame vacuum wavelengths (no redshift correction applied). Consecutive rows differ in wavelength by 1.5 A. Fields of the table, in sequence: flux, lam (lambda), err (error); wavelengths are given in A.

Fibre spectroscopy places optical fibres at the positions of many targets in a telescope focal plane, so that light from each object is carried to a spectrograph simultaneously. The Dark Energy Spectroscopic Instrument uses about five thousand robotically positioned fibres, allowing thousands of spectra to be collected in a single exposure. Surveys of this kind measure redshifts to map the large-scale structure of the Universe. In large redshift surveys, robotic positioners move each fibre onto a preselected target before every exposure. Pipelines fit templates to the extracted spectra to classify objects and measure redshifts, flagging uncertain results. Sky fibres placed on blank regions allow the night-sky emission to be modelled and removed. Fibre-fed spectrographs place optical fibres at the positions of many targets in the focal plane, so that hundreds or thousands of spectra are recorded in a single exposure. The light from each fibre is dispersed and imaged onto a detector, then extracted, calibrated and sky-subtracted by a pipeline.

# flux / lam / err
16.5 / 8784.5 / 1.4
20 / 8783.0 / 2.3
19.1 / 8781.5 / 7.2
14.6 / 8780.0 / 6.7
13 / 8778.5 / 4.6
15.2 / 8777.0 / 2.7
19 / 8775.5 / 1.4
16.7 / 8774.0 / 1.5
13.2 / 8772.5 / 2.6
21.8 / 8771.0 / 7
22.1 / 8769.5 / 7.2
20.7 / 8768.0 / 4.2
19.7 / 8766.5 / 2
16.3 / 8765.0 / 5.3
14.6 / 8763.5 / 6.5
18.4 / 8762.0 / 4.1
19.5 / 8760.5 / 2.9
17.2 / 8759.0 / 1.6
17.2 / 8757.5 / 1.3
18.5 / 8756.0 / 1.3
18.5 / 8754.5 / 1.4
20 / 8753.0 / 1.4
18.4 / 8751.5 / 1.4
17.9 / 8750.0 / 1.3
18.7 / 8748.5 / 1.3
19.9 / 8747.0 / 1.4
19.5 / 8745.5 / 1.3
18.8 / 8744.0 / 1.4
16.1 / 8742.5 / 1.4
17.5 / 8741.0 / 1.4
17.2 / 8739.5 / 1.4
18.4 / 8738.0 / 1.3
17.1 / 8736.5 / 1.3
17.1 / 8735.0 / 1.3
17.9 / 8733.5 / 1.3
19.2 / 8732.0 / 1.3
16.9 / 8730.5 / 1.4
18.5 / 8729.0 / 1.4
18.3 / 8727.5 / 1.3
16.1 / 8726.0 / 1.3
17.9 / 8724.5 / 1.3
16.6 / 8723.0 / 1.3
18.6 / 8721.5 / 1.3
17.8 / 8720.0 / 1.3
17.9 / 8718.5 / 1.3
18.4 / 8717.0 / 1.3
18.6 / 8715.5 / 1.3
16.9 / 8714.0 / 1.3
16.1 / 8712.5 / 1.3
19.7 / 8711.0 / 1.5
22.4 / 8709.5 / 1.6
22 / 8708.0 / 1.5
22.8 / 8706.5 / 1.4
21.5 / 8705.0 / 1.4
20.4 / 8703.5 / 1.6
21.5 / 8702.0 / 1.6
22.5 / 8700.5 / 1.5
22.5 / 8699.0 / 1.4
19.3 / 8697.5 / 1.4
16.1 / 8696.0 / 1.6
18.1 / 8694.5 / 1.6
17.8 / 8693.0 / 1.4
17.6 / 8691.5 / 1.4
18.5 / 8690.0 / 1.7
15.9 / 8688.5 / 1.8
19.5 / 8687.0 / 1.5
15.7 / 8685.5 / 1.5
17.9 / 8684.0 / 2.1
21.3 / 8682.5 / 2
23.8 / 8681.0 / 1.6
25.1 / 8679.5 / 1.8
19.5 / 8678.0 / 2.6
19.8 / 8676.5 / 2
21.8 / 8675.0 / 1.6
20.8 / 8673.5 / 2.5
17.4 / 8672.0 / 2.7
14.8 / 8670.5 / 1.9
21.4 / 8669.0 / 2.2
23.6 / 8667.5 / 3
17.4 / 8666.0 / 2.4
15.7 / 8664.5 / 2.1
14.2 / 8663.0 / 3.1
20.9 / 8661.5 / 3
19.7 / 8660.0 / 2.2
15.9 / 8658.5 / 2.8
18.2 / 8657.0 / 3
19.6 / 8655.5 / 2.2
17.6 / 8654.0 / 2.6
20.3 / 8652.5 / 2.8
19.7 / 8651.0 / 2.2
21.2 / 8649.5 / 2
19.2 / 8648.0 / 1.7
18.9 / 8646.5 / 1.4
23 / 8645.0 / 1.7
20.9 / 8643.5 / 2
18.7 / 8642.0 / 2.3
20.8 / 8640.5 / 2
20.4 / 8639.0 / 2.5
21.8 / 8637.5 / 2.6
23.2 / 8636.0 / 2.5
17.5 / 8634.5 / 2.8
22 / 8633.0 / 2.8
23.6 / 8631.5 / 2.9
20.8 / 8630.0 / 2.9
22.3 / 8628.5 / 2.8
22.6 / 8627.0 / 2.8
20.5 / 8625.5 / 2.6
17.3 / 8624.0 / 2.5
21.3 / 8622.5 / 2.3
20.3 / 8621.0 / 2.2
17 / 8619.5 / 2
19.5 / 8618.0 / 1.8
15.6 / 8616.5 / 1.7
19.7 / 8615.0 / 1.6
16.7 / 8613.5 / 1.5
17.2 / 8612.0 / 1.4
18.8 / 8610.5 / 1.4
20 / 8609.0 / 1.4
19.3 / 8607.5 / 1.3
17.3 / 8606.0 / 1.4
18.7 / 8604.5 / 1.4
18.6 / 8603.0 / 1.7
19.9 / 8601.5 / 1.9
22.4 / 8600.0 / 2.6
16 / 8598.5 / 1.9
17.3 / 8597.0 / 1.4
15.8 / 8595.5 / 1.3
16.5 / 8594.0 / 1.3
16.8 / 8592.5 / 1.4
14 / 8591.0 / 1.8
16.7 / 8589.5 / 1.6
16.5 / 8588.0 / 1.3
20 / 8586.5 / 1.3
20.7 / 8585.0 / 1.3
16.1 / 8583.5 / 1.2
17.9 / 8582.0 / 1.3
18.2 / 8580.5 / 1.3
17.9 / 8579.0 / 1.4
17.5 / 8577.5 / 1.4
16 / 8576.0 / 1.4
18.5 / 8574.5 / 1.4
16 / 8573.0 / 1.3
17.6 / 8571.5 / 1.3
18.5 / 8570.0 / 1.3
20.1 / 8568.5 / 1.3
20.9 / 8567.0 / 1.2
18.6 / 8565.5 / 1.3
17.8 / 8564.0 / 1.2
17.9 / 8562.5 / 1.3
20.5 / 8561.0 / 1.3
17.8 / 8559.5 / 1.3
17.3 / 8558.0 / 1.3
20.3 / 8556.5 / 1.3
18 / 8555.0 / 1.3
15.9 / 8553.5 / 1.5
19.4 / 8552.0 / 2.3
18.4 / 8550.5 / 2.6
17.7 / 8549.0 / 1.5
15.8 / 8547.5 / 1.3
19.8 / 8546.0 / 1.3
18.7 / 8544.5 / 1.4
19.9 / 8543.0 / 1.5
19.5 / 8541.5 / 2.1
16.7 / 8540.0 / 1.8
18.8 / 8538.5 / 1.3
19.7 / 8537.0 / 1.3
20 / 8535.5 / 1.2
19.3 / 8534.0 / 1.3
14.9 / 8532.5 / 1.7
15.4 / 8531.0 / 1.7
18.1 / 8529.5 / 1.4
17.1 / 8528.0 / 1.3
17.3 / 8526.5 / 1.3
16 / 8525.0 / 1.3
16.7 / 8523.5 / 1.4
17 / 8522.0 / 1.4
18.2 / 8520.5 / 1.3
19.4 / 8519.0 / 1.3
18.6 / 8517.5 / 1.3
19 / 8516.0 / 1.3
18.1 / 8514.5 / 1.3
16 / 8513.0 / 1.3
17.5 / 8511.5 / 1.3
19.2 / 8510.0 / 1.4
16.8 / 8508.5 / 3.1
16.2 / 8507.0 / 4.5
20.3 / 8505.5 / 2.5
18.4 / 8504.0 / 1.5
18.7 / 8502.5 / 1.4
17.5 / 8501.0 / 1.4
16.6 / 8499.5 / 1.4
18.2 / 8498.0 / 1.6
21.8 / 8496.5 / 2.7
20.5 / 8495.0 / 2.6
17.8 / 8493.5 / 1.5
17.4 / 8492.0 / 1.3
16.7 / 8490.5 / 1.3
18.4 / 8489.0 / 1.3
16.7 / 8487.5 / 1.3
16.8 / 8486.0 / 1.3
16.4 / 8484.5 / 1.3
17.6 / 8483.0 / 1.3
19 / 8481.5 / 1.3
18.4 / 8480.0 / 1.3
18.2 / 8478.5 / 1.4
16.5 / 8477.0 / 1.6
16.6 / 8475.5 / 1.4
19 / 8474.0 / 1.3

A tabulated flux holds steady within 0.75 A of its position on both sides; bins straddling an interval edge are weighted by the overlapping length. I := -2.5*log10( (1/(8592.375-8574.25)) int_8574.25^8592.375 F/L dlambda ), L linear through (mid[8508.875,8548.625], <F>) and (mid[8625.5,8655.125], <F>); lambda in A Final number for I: 0.110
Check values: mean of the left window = 17.9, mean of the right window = 20.7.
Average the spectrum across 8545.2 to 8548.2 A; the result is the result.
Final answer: 17.8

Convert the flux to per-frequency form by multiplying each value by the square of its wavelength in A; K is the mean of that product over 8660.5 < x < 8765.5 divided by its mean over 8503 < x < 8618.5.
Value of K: 1.1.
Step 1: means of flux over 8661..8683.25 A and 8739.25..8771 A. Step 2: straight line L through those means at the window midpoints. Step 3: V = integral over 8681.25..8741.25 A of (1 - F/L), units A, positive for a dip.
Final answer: 1.6 A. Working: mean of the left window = 19.8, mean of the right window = 18.5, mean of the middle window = 18.7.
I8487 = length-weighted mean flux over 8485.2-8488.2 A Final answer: 16.7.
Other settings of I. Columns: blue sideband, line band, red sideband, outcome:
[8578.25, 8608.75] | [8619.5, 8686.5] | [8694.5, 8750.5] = -0.09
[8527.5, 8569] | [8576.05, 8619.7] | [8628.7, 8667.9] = 0.07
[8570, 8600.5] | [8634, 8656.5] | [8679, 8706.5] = -0.08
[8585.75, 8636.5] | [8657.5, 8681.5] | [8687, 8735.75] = -0.03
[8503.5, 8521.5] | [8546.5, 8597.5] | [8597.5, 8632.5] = 0.06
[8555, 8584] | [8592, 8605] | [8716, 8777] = 0.01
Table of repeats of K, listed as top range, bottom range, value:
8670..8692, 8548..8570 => 1.07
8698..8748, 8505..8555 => 1.10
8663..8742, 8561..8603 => 1.09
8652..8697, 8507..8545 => 1.09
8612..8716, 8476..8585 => 1.12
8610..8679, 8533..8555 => 1.08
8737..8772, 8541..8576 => 1.05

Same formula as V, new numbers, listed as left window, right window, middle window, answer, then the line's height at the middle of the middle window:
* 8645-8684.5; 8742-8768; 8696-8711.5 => -1.8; 19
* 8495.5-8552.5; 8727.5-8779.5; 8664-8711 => -4.8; 18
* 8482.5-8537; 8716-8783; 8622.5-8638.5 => -3.0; 17.9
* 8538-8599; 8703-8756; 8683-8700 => 0.2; 18.4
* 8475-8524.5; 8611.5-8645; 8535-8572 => 0.4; 18.8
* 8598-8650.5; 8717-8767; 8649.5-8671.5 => 0.8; 19.2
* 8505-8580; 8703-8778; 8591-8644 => -3.2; 18.2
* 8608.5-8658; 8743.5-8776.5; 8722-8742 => 1.3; 18.8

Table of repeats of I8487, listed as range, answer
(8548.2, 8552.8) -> 18.4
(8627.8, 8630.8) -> 21.6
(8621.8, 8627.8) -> 20.4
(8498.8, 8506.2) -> 18.3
